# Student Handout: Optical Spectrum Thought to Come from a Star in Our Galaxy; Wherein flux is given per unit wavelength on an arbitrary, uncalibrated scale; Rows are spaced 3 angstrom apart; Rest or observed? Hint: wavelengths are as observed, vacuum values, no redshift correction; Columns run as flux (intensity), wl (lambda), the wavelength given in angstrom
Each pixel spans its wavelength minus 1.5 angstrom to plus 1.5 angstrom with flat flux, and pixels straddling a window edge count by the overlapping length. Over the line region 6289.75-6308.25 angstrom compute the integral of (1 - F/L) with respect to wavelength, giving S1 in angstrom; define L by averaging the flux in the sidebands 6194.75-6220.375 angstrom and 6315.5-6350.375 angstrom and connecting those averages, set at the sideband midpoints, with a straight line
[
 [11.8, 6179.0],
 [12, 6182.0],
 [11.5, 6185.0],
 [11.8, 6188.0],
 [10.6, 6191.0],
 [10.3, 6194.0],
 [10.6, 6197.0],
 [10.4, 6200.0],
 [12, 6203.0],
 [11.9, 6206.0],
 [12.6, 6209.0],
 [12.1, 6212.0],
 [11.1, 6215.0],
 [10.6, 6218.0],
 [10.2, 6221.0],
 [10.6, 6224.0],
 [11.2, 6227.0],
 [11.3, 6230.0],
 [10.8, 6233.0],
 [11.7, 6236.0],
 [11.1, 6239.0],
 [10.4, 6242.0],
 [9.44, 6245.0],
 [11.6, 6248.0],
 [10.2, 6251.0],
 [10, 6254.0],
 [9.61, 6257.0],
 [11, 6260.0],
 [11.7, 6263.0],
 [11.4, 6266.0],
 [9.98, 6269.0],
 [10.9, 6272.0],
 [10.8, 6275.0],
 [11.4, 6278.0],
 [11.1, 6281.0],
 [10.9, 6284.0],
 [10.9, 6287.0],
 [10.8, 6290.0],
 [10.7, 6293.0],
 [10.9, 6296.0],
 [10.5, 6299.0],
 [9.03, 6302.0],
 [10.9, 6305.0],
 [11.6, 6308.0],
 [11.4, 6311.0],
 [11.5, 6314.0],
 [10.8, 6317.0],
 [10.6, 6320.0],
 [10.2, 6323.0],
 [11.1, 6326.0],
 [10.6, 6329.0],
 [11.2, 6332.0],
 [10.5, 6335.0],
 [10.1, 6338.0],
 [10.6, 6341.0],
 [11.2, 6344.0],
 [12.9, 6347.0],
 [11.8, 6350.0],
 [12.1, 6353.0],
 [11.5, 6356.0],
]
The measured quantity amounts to 0.8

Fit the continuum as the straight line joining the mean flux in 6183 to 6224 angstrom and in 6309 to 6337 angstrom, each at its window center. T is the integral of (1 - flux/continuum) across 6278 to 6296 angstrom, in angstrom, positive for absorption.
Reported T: 0.1 angstrom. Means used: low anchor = 11.2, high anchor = 10.9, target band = 10.9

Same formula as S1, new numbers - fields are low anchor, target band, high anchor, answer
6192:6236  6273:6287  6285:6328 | -0.2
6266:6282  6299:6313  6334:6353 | 0.4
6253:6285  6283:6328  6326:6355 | 1.0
